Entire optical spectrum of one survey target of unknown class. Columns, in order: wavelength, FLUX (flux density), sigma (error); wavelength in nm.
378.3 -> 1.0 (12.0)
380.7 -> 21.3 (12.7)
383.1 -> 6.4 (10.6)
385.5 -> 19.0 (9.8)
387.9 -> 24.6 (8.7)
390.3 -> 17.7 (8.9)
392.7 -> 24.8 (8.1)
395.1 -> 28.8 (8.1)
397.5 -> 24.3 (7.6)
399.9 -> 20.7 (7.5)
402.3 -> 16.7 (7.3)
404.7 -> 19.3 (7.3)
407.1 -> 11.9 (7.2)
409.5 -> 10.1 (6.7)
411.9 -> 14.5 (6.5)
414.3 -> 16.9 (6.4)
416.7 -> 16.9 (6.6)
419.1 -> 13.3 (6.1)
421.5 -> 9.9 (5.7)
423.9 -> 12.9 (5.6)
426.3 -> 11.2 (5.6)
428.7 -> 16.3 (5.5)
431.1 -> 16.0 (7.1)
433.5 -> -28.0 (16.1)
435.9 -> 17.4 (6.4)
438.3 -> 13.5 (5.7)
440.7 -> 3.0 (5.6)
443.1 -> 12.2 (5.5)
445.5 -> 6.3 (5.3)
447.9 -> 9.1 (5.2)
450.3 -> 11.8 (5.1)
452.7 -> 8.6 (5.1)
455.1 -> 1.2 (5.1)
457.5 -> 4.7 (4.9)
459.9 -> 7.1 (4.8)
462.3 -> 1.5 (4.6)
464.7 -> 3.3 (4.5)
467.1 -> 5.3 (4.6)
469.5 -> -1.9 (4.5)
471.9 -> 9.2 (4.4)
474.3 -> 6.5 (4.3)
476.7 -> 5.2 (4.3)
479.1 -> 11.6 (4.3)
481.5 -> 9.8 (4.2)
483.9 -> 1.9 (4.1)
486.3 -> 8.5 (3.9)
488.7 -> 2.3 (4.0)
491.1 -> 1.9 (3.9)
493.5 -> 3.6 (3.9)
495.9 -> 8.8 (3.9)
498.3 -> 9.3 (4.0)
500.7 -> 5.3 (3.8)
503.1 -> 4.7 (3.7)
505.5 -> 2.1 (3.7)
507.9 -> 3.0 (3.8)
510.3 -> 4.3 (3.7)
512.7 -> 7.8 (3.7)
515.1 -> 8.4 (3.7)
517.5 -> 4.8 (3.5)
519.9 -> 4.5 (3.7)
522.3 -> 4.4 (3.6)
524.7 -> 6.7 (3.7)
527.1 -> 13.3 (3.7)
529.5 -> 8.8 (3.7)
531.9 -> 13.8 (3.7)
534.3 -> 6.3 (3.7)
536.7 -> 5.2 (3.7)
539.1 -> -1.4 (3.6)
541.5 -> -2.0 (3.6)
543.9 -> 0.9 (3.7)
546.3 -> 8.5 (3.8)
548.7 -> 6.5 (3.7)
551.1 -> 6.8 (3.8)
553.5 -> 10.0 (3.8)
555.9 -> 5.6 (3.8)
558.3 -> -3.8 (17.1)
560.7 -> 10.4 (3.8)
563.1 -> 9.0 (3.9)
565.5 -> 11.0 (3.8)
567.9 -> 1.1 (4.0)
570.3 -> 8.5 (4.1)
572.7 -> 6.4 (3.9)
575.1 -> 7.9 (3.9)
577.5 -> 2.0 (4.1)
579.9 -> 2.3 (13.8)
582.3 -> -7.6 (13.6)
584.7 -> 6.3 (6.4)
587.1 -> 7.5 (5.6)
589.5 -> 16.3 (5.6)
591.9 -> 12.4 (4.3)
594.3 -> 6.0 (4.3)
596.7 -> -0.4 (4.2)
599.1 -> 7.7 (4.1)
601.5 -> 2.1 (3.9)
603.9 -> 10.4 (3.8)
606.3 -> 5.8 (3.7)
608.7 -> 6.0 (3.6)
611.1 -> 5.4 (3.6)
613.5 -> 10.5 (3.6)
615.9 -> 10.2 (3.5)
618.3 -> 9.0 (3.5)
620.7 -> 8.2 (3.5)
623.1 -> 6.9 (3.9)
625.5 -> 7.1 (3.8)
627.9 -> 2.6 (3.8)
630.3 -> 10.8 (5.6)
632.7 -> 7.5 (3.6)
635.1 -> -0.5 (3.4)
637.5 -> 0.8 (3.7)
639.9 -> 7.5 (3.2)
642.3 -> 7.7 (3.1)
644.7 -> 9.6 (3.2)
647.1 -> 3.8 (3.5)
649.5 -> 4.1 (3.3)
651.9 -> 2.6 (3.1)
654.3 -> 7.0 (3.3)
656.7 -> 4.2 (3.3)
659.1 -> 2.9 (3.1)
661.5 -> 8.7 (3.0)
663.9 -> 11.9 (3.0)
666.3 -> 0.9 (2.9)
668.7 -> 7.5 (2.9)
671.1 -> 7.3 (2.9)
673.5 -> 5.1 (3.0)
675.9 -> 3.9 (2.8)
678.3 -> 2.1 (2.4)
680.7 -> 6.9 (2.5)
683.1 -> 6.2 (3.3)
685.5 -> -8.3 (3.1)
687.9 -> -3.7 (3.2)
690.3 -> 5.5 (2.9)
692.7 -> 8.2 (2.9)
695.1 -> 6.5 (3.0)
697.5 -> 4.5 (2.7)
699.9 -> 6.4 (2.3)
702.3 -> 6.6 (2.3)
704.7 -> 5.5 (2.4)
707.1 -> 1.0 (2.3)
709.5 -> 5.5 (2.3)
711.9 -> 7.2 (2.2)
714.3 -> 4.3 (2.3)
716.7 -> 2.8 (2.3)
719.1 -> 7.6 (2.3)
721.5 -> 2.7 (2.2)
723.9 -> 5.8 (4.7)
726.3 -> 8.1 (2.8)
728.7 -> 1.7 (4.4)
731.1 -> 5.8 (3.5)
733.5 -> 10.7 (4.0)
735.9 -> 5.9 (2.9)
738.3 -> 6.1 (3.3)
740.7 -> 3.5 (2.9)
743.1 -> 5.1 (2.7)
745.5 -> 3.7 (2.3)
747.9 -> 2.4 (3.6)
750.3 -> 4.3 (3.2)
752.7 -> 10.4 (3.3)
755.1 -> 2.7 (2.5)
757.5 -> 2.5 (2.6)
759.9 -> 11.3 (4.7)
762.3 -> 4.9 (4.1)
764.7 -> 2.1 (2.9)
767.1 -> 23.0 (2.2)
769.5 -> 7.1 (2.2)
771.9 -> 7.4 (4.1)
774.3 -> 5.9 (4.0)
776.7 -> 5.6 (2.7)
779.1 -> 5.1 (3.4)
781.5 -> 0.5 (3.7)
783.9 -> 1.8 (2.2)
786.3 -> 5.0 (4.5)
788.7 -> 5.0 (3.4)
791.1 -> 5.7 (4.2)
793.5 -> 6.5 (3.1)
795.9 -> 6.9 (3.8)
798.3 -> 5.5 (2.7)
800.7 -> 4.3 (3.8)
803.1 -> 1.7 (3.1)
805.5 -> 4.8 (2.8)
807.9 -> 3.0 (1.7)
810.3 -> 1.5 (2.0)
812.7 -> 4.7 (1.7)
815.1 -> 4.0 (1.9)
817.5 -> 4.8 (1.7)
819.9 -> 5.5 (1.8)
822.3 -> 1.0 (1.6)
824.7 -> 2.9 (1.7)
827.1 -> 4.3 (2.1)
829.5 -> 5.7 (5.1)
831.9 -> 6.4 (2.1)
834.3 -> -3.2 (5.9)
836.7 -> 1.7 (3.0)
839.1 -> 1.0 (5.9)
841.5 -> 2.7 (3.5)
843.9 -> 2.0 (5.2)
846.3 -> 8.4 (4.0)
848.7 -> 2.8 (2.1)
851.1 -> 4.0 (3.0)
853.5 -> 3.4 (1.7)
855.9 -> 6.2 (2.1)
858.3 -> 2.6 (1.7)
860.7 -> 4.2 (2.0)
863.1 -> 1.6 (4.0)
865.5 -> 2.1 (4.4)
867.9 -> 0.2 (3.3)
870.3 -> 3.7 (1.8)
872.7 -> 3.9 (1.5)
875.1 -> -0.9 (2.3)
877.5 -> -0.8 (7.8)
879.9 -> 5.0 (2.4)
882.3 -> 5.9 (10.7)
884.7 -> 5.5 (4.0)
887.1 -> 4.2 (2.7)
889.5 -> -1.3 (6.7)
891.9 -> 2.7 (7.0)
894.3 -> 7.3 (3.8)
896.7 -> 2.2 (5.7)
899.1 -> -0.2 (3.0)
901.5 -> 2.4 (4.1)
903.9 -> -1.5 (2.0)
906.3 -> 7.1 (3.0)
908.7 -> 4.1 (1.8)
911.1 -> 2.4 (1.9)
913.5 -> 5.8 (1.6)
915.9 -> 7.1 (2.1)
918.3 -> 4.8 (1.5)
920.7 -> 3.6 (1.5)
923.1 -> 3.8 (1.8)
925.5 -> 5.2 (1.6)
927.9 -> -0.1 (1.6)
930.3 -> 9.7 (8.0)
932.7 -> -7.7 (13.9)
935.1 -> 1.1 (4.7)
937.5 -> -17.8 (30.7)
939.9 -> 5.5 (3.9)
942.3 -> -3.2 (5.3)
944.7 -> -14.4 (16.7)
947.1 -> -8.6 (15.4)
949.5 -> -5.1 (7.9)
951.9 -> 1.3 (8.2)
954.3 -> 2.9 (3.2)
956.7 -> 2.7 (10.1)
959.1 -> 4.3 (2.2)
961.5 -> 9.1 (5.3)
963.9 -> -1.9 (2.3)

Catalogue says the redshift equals 1.060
